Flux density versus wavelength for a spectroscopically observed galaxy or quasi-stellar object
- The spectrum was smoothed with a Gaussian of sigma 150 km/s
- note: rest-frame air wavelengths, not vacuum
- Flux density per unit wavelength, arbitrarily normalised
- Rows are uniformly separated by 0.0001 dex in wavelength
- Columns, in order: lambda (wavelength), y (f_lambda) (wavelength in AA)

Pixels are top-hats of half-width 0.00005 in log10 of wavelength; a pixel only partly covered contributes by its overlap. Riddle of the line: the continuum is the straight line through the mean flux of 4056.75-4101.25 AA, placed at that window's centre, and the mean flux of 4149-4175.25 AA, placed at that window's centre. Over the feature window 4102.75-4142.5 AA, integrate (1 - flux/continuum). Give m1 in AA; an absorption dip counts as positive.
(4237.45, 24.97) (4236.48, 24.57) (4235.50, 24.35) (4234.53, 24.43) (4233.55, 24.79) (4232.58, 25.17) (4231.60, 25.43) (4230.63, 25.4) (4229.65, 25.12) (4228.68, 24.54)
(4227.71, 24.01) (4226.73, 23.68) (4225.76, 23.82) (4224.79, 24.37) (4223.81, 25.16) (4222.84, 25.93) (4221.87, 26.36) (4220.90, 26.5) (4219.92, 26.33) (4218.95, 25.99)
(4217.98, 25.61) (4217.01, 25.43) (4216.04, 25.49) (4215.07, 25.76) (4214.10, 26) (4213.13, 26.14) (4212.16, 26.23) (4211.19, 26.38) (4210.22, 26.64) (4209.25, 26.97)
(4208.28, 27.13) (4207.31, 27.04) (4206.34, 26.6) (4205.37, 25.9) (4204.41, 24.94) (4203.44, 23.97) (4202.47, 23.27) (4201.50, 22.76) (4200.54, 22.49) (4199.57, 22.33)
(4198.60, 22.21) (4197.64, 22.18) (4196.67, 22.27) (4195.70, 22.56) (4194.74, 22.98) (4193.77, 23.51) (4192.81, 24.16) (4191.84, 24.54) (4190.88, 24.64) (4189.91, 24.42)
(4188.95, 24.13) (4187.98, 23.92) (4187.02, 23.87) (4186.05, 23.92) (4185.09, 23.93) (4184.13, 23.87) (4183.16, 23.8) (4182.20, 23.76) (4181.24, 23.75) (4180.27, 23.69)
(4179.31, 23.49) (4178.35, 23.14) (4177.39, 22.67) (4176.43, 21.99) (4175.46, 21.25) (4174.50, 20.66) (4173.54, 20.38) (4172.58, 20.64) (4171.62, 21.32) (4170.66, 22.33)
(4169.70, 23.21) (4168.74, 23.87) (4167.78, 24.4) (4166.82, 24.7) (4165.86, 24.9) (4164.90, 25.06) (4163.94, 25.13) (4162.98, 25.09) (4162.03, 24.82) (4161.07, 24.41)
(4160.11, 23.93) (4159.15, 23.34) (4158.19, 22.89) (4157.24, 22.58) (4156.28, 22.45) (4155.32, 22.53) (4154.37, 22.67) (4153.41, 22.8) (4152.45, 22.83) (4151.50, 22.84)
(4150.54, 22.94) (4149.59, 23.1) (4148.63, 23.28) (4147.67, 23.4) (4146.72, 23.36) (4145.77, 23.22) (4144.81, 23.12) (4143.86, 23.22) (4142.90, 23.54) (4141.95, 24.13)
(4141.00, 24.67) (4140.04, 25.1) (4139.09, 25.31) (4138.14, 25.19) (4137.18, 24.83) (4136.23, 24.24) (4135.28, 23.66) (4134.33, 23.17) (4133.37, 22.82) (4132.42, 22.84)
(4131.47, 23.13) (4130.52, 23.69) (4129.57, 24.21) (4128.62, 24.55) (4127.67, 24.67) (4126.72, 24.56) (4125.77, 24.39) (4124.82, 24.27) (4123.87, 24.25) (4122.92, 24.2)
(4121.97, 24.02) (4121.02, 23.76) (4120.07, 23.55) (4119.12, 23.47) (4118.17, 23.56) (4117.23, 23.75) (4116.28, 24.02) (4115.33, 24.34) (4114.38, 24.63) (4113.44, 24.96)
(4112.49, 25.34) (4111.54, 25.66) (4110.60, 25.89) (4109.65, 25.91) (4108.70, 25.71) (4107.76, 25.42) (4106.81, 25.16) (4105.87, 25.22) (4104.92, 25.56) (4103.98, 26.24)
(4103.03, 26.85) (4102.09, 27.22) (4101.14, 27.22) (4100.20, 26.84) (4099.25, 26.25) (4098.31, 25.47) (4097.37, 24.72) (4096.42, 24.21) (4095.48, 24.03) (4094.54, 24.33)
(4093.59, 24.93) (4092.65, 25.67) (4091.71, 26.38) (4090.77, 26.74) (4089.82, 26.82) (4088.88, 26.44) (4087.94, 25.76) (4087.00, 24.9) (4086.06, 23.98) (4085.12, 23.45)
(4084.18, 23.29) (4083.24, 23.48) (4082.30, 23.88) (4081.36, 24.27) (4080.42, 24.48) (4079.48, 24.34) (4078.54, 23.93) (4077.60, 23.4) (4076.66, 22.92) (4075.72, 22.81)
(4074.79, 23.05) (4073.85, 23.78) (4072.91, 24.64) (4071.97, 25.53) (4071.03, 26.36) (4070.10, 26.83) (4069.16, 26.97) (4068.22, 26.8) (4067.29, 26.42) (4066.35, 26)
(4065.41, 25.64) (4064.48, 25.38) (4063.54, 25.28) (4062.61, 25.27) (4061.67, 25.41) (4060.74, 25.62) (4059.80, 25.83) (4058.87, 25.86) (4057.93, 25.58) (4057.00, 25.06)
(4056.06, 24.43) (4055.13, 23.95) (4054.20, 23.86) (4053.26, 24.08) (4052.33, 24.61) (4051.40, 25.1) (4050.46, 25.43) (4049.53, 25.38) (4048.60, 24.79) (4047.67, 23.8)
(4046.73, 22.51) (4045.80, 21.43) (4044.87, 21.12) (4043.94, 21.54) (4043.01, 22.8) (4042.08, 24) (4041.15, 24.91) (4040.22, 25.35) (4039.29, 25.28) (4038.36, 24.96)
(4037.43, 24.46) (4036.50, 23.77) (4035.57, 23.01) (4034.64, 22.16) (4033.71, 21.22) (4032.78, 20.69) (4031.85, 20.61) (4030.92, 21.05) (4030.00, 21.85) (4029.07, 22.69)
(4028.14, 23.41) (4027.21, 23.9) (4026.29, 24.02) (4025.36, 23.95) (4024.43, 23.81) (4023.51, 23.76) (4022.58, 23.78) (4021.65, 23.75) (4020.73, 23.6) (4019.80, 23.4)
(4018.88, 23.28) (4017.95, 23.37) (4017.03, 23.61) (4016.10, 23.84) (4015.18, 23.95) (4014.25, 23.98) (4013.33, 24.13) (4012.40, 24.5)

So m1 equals -0.7 AA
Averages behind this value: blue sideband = 25.1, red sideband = 23.2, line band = 24.5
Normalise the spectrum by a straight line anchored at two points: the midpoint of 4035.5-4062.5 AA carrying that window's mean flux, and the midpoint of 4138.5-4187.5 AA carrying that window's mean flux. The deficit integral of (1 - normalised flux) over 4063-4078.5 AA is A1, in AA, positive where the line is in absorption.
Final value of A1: -0.6 AA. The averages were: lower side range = 24.3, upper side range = 23.4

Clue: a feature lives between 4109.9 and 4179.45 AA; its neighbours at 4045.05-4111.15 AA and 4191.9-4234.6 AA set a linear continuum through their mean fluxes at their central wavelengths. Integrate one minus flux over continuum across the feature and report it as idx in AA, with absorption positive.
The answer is 3.64 AA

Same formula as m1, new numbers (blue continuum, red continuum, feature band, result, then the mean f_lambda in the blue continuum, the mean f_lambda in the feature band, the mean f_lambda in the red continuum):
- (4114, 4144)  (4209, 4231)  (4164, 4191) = 1.7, 24.1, 23.3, 25.5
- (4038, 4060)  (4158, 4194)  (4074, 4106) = -1.3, 24.2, 25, 23.5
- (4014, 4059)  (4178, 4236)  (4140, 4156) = 0.7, 23.6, 23.3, 24.6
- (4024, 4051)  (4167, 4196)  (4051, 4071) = -1.9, 23.2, 25.5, 23.2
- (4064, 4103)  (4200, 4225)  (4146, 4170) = 1.7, 25.1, 23.6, 25.6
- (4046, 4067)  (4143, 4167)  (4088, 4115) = -1.6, 24.9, 25.7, 23.5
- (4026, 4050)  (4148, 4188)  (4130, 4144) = -0.5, 23.1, 24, 23.2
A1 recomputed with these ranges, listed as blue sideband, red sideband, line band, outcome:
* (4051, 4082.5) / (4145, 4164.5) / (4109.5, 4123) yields -0.2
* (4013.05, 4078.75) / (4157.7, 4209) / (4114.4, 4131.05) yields -0.2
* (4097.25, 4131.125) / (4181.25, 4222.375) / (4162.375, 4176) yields 0.9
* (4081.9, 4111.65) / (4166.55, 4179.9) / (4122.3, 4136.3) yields 0.1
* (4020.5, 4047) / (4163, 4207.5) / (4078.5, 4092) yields -0.9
